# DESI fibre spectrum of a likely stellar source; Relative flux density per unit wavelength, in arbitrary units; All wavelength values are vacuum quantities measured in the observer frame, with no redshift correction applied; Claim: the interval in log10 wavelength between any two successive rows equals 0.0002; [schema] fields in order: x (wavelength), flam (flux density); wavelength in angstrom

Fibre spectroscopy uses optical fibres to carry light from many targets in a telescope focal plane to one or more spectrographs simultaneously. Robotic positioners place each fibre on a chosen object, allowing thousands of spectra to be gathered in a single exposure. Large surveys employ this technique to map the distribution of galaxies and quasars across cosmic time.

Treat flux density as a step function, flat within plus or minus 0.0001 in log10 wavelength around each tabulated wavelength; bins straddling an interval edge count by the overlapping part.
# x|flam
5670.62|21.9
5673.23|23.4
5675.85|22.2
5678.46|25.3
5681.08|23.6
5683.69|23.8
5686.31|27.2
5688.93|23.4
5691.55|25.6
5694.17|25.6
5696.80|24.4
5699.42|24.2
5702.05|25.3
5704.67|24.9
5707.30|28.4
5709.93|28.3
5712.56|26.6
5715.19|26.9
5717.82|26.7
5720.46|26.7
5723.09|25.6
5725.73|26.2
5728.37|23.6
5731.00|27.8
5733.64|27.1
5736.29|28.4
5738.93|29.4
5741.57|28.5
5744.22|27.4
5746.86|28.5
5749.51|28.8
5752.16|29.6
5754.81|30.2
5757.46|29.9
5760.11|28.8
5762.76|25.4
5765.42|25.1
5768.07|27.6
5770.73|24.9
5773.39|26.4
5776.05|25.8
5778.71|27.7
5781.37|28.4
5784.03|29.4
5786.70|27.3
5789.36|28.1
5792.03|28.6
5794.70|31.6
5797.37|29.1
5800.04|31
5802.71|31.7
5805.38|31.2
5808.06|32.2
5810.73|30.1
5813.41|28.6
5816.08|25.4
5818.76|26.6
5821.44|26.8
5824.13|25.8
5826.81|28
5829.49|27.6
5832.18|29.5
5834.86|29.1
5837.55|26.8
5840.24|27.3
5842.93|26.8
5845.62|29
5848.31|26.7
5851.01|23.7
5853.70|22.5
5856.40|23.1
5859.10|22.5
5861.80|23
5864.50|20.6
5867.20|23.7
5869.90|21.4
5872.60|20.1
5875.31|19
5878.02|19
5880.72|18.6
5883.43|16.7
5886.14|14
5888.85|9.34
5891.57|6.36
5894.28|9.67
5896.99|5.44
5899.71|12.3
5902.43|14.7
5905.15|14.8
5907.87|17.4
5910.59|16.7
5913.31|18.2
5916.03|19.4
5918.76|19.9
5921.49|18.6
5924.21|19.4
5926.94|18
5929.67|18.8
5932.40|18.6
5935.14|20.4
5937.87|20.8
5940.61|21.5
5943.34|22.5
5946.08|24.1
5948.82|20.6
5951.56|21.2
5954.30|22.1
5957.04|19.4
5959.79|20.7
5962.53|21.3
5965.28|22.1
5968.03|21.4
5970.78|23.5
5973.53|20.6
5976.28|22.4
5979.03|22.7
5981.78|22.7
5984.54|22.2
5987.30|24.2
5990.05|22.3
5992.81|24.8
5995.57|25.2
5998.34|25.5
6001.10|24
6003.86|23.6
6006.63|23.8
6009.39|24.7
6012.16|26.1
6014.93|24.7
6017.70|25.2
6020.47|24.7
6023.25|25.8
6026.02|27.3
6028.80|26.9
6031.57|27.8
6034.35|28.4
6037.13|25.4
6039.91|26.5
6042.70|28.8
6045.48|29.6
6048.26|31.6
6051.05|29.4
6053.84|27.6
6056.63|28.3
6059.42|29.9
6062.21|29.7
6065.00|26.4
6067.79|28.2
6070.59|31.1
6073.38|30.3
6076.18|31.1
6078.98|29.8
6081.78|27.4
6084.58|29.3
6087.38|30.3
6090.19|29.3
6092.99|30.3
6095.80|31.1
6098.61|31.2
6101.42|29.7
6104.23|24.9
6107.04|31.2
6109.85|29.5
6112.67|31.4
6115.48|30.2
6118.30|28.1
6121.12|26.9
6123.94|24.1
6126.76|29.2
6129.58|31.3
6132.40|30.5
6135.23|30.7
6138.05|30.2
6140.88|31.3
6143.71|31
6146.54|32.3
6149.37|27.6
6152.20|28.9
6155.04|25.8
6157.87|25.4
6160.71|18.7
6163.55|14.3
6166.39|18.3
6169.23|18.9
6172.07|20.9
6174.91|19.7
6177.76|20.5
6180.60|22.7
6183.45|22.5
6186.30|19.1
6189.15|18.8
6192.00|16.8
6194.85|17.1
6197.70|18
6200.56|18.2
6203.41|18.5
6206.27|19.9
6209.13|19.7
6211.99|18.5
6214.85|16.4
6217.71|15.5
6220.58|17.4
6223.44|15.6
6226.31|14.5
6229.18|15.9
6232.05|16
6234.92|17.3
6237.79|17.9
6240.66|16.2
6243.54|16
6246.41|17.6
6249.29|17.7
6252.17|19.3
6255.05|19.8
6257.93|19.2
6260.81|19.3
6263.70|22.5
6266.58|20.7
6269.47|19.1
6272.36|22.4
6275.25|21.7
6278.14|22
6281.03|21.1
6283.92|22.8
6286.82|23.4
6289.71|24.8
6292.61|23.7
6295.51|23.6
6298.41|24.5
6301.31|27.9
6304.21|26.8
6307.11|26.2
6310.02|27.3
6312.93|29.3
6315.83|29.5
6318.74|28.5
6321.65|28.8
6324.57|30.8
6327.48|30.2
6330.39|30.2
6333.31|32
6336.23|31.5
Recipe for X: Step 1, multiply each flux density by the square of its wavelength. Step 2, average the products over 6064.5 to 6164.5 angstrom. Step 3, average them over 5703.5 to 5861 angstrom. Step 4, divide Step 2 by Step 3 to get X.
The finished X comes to 1.16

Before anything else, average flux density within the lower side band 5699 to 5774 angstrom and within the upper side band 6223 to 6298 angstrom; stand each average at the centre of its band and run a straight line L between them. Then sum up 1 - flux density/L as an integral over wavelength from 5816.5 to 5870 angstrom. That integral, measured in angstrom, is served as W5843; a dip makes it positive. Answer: 0.2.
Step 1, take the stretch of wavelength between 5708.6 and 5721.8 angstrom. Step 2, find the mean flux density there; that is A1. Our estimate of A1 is 27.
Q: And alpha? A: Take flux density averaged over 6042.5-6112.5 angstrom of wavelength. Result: 29.5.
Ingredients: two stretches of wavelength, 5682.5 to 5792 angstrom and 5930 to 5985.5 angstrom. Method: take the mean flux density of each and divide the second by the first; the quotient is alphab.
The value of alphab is 0.80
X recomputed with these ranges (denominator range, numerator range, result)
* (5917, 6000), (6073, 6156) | 1.44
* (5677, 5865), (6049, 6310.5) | 1.01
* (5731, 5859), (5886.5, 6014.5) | 0.76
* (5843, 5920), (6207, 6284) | 1.15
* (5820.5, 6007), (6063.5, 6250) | 1.22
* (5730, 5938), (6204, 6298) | 0.94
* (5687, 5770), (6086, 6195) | 1.11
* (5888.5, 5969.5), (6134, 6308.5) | 1.29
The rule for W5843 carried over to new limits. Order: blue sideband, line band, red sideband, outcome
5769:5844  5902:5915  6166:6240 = 4.6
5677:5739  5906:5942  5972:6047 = 9.0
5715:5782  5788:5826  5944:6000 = -4.3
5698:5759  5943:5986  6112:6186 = 7.4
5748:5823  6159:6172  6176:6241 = 0.7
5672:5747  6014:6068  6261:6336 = -3.9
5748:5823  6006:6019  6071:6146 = 1.9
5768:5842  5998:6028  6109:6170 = 2.7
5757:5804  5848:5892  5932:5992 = 9.8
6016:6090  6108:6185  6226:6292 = -4.7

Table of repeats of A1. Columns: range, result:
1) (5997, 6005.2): 24.4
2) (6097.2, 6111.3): 29.3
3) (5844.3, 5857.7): 25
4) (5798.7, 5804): 31.4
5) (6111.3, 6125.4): 28.1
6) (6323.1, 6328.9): 30.5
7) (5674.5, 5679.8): 23.7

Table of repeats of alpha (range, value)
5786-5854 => 28.2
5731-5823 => 28.4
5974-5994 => 22.9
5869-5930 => 15.9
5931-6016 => 22.6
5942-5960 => 21.6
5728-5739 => 27.3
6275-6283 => 21.7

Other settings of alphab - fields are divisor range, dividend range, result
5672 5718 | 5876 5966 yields 0.70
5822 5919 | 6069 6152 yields 1.46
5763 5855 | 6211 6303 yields 0.71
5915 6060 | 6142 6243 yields 0.84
